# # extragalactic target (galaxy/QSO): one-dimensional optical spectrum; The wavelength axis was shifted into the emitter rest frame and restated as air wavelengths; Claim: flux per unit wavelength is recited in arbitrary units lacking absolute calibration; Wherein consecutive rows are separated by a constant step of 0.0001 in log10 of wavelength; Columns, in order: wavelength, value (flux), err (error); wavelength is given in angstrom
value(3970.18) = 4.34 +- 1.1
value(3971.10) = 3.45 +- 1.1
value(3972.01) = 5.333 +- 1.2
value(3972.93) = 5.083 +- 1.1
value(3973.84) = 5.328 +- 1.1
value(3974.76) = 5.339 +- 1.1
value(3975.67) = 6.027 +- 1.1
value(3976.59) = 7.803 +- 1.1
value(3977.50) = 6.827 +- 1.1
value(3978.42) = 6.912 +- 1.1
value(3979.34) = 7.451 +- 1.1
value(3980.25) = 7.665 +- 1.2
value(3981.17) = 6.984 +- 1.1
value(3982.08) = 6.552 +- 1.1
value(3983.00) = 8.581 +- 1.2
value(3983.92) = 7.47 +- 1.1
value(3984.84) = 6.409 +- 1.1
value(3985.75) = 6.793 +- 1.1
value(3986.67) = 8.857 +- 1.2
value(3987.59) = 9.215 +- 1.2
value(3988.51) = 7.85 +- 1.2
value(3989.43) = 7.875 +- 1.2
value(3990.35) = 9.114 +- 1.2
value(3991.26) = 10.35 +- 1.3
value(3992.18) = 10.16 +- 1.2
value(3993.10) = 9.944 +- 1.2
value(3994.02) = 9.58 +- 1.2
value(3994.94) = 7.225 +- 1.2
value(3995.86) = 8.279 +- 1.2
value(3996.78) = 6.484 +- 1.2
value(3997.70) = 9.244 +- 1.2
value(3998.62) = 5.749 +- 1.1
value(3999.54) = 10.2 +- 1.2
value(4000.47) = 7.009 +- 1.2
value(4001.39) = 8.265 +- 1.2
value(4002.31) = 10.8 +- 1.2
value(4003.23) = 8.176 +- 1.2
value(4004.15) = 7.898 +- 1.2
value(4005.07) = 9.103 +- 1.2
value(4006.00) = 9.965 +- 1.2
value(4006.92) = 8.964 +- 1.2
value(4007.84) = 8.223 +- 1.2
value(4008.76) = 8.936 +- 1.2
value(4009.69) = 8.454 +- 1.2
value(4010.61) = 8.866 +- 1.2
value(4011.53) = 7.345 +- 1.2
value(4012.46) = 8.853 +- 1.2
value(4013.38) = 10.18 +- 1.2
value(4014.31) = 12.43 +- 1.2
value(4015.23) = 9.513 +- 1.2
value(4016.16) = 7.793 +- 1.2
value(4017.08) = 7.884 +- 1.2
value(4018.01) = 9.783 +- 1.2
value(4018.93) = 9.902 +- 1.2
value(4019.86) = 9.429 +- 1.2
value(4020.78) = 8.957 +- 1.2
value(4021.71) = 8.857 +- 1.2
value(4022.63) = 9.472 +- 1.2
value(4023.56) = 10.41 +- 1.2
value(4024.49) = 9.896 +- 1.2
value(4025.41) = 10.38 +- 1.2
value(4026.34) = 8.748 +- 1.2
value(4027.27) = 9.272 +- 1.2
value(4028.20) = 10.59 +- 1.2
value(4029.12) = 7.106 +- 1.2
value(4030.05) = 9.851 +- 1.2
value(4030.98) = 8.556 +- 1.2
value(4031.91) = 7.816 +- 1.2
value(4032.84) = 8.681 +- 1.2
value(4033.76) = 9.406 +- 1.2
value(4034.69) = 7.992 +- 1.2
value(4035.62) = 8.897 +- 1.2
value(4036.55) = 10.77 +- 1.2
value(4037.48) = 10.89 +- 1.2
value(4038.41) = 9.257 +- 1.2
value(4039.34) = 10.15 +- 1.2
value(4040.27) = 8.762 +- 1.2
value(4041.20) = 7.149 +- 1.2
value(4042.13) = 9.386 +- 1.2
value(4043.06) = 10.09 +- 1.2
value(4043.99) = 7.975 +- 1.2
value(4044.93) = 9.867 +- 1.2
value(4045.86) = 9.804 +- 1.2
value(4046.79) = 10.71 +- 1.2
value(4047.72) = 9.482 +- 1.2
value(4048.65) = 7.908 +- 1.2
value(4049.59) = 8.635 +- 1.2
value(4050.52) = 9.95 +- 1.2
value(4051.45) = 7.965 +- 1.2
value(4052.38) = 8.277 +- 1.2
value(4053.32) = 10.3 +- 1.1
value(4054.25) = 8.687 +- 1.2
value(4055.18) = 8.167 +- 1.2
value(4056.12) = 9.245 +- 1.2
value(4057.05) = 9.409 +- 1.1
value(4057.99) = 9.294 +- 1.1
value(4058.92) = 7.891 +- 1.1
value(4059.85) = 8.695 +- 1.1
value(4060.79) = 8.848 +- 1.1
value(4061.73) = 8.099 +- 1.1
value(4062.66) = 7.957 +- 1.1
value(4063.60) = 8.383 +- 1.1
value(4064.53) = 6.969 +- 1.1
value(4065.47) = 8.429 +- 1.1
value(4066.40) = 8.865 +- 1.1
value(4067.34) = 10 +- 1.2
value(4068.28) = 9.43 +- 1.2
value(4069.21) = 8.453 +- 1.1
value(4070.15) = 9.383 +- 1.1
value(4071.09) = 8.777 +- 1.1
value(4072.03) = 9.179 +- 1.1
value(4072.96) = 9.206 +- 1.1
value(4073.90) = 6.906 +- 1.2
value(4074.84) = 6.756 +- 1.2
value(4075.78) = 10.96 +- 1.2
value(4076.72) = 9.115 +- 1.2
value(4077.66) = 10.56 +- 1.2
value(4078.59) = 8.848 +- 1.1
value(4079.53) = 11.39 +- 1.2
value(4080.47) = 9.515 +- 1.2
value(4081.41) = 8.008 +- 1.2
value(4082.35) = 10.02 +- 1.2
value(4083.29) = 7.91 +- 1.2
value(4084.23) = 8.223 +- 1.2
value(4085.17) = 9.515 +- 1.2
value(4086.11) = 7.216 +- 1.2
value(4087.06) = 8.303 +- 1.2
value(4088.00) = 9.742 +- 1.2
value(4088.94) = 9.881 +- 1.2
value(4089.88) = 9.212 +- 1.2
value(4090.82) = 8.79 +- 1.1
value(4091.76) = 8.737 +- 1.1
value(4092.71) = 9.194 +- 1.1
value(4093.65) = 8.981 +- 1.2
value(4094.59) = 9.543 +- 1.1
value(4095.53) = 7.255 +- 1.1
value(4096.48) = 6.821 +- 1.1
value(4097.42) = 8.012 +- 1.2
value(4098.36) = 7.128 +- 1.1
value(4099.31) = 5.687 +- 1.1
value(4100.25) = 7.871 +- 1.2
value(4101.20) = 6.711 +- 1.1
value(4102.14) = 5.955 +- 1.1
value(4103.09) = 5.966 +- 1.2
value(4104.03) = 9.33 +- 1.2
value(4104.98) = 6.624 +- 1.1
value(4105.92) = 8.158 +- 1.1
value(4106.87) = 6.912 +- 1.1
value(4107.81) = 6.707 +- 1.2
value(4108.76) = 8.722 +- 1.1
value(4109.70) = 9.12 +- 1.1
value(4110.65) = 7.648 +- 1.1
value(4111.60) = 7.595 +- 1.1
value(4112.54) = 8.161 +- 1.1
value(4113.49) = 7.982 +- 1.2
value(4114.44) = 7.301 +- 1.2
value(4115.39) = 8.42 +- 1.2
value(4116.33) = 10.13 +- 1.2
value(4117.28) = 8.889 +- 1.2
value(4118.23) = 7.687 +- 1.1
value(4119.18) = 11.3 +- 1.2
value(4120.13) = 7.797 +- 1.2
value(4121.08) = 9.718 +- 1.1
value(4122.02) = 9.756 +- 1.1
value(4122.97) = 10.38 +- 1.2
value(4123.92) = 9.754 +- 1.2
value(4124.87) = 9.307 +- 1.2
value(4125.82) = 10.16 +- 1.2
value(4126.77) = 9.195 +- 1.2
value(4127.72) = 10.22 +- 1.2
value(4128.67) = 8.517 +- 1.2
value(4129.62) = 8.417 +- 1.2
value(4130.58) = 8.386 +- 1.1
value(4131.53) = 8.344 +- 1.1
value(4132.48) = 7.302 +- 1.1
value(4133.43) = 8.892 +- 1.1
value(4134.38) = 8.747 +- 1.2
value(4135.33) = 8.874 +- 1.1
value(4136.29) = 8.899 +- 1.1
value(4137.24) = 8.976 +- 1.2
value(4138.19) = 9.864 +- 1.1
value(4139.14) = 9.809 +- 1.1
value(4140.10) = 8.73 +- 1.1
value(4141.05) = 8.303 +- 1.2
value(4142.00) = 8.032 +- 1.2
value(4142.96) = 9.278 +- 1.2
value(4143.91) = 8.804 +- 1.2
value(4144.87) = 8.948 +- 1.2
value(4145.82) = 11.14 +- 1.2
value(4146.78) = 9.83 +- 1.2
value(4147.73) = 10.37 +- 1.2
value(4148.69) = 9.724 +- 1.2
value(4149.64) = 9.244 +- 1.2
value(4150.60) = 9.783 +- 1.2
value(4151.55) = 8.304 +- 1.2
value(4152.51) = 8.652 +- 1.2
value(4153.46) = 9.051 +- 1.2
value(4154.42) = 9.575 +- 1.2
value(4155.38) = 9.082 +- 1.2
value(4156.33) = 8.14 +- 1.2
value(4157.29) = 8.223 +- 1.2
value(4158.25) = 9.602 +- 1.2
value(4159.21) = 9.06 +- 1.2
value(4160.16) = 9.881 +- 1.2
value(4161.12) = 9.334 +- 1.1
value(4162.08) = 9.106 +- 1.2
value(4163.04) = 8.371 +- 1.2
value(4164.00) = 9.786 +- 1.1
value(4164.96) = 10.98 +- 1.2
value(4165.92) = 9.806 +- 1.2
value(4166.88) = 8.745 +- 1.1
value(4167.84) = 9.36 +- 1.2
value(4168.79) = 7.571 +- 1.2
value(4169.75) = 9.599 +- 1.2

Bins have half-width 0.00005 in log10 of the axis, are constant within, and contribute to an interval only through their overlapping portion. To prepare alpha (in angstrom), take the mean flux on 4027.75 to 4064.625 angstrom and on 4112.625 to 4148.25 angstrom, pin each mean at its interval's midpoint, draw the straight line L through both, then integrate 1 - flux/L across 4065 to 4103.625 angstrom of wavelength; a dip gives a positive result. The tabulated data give 2.0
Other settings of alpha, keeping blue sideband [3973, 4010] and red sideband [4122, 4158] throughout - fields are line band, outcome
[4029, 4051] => -2.04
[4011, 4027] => -2.28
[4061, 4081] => -0.69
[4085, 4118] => 2.95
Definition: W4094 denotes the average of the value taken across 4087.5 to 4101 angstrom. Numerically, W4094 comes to 8.31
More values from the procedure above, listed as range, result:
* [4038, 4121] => 8.6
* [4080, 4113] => 8.09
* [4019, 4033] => 9.23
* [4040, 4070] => 8.85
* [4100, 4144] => 8.55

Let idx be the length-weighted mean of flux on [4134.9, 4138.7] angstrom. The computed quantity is 9.16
